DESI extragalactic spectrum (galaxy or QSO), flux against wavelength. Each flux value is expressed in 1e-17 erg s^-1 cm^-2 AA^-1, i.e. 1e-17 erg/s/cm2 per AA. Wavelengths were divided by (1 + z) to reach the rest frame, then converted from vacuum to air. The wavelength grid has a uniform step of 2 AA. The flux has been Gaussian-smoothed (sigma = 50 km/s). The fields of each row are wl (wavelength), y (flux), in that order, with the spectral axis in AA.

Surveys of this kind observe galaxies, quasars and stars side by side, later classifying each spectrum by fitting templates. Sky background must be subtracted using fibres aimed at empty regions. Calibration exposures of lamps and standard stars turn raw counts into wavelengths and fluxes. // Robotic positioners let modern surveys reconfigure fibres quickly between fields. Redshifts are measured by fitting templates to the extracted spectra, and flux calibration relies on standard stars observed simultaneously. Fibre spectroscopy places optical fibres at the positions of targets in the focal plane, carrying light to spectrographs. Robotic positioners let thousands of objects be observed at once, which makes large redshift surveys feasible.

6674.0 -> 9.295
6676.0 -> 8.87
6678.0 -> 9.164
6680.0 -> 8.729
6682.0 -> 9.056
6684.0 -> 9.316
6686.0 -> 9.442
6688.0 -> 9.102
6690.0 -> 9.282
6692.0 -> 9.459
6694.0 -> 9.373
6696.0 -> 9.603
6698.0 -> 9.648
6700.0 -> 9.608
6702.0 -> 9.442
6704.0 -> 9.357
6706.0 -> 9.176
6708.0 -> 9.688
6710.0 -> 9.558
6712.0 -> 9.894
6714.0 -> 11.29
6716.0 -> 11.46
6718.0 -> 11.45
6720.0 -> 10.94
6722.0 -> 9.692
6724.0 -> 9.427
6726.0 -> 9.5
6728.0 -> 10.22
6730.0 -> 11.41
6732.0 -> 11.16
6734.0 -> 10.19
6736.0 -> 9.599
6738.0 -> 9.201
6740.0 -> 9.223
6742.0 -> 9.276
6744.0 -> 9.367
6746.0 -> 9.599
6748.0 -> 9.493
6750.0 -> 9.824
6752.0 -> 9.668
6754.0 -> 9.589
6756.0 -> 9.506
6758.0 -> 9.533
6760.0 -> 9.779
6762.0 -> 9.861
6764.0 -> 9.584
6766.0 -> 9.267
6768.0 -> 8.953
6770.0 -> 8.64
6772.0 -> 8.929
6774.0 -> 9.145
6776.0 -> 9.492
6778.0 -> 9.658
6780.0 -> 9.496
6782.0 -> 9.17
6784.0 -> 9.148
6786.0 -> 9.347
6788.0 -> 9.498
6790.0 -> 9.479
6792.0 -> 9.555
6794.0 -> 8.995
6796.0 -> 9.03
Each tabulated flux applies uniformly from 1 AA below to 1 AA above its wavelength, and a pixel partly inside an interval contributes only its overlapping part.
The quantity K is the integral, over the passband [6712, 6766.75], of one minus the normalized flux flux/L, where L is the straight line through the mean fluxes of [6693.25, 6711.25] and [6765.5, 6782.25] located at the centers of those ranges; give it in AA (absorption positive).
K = -3.66 AA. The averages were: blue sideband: 9.5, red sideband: 9.19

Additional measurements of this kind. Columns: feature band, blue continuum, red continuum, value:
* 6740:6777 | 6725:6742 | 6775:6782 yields 1.2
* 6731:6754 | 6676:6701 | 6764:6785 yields -1.1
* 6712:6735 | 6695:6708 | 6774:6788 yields -2.7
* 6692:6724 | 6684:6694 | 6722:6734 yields -0.6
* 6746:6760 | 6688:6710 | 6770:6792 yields -0.4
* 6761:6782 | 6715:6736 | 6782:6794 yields 0.8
